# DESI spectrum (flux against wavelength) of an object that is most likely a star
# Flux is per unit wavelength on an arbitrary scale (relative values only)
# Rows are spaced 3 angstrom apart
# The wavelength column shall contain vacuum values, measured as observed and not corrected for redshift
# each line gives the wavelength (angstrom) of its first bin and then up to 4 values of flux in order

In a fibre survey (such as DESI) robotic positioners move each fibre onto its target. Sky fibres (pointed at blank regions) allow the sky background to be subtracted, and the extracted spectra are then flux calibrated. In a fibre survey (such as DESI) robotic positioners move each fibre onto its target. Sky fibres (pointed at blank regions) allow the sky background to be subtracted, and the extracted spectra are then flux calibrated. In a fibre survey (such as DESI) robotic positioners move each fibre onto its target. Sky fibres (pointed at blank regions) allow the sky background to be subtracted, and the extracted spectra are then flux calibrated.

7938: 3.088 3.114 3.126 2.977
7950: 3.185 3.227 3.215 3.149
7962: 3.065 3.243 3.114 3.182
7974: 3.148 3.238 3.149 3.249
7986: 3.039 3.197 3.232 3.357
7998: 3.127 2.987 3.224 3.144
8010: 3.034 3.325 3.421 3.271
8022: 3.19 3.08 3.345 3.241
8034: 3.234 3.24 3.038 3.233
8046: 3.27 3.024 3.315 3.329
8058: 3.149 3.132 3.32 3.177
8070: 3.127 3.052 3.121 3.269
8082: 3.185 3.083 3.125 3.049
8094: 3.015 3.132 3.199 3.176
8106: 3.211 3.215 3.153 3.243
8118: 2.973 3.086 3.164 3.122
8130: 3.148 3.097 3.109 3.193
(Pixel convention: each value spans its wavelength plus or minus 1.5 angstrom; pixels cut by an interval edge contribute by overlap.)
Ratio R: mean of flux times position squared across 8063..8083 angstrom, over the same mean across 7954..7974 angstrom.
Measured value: 1.0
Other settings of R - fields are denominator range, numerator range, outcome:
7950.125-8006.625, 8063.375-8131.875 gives 1.02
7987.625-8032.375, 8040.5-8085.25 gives 1.00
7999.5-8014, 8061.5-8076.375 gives 1.02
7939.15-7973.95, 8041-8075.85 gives 1.04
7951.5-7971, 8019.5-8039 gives 1.03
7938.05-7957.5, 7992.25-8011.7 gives 1.02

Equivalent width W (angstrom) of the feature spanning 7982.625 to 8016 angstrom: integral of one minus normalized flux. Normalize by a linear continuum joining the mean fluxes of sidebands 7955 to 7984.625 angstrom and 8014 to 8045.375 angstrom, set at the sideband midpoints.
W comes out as 0.21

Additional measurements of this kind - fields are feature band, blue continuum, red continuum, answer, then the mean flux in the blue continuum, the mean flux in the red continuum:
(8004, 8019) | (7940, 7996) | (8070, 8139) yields -0.4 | 3.17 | 3.13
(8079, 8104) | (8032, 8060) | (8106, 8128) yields 0.3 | 3.2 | 3.14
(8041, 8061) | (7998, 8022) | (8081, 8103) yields -0.3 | 3.2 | 3.12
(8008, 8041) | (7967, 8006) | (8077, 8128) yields -0.6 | 3.17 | 3.14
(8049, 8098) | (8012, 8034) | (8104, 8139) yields 0.7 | 3.26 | 3.14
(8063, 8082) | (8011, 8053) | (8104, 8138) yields 0.1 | 3.23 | 3.14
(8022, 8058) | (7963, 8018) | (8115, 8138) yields -0.6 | 3.19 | 3.11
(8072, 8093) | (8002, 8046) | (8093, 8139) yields 0.3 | 3.21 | 3.14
